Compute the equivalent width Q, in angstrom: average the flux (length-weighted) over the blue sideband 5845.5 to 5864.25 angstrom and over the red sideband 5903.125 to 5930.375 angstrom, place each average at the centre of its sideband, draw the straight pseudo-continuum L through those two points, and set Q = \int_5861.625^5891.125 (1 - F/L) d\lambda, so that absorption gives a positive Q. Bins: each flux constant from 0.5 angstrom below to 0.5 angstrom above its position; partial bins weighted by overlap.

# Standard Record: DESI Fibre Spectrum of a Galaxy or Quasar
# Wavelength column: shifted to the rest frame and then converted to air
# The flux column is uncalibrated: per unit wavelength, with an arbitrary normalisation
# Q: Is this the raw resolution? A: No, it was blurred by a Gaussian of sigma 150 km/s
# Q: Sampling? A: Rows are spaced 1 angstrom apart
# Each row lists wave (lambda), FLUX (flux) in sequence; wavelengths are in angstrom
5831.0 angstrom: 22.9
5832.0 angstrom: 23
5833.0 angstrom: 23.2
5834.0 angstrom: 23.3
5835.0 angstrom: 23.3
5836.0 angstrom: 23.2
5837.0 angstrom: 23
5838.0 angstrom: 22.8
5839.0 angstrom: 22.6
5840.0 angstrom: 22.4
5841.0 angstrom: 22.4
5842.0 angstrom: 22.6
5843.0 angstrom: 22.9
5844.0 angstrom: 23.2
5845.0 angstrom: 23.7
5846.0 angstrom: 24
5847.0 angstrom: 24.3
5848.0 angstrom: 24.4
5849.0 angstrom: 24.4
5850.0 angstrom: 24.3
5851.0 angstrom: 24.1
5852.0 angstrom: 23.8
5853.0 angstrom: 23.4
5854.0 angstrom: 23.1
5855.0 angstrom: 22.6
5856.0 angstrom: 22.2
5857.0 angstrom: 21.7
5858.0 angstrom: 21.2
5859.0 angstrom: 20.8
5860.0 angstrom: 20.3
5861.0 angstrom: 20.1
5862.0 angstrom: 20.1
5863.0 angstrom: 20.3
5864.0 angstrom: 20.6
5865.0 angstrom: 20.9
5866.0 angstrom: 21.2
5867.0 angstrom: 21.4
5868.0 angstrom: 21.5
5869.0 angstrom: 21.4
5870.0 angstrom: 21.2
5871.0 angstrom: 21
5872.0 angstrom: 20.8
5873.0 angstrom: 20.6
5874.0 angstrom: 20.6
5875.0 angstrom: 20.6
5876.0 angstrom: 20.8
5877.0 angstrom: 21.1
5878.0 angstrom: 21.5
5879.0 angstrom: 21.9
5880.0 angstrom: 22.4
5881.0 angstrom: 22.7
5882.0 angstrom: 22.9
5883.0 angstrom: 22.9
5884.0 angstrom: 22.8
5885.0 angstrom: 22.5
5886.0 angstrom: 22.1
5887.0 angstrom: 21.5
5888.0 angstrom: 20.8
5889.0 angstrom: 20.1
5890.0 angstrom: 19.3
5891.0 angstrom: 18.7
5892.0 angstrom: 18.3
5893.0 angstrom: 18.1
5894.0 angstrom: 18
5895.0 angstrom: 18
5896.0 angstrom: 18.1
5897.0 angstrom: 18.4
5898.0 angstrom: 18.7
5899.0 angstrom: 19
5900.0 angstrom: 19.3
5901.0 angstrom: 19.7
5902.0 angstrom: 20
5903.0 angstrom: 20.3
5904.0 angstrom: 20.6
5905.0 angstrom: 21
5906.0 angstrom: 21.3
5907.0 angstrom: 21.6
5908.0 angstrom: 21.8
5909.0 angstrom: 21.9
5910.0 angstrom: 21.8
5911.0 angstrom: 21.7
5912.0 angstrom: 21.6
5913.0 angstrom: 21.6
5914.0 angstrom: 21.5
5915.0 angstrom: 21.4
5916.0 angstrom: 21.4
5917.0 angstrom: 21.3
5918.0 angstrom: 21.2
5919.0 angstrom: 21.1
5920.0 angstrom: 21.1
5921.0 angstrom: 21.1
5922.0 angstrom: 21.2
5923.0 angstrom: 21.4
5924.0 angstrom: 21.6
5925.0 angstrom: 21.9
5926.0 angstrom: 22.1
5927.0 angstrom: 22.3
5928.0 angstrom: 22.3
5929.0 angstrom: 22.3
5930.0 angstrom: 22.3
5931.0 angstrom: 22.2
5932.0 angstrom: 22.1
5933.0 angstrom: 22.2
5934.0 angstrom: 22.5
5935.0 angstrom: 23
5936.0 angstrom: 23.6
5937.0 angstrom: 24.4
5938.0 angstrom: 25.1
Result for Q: 1.17 angstrom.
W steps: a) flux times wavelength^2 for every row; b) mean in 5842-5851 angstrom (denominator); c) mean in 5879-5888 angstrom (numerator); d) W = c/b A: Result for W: 0.95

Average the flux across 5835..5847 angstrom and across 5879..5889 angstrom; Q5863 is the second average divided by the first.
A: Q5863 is 0.96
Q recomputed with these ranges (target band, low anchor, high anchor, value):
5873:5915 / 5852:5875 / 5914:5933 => 1.57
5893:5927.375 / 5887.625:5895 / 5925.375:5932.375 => -0.15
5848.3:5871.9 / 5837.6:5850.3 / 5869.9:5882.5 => 0.61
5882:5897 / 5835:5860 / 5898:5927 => 1.14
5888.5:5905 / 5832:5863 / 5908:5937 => 2.29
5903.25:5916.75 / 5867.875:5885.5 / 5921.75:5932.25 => 0.26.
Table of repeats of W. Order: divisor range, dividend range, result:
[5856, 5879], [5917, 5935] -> 1.06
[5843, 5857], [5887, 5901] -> 0.82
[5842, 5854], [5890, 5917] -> 0.86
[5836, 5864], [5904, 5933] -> 0.98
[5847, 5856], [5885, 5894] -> 0.85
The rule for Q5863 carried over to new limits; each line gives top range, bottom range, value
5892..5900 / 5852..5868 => 0.86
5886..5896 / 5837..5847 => 0.84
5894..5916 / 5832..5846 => 0.89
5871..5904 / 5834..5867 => 0.91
